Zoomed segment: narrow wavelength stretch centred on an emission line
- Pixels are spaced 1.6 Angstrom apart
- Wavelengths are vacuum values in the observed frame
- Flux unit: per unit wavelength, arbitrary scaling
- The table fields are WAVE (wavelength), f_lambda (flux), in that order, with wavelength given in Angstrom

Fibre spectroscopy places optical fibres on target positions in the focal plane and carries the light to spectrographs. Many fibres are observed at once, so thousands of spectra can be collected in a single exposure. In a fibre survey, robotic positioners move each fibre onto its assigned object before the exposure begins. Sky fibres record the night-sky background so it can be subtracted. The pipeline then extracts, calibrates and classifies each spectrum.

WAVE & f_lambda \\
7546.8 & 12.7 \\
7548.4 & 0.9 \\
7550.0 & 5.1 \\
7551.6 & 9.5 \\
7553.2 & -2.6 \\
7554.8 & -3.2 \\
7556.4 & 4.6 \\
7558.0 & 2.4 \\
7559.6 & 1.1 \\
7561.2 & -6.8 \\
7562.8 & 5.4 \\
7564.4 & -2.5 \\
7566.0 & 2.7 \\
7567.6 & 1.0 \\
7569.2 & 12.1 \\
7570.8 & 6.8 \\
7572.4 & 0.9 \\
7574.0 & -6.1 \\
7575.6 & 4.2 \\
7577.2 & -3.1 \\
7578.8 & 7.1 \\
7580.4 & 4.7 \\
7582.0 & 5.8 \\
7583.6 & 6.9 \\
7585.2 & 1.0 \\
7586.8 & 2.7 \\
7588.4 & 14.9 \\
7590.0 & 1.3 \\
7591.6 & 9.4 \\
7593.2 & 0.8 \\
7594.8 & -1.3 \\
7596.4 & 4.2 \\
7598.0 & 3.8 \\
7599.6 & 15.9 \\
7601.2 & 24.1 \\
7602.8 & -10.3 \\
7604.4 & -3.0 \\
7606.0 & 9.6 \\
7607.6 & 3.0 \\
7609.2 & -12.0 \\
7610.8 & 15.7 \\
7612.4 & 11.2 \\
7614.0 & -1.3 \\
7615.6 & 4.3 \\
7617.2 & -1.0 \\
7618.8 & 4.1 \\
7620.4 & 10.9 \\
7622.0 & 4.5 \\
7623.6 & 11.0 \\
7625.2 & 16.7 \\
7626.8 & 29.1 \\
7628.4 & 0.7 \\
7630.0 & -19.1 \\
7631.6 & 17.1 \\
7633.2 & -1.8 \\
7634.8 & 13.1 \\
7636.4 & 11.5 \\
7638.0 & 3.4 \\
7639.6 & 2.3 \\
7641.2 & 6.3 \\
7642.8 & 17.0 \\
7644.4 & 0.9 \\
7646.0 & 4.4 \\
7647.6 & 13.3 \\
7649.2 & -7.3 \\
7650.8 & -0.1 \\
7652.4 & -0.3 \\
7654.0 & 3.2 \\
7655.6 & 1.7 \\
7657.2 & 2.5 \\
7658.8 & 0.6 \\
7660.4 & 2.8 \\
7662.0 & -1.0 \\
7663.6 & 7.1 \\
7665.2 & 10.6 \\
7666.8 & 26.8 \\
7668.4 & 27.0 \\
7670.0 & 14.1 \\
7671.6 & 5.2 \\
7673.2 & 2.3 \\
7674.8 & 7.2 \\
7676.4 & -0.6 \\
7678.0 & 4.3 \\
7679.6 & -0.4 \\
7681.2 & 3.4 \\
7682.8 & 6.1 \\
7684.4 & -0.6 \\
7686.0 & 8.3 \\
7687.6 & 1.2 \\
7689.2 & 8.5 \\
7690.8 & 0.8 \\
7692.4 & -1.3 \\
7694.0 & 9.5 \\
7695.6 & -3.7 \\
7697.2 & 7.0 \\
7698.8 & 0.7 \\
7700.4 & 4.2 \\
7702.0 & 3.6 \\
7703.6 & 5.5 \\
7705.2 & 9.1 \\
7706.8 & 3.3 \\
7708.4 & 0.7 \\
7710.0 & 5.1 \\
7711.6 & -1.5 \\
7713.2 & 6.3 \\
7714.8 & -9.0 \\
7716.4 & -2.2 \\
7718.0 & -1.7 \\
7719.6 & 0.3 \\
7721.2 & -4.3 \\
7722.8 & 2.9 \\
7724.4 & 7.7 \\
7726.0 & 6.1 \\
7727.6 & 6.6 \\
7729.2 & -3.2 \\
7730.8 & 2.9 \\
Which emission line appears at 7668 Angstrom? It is H-gamma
